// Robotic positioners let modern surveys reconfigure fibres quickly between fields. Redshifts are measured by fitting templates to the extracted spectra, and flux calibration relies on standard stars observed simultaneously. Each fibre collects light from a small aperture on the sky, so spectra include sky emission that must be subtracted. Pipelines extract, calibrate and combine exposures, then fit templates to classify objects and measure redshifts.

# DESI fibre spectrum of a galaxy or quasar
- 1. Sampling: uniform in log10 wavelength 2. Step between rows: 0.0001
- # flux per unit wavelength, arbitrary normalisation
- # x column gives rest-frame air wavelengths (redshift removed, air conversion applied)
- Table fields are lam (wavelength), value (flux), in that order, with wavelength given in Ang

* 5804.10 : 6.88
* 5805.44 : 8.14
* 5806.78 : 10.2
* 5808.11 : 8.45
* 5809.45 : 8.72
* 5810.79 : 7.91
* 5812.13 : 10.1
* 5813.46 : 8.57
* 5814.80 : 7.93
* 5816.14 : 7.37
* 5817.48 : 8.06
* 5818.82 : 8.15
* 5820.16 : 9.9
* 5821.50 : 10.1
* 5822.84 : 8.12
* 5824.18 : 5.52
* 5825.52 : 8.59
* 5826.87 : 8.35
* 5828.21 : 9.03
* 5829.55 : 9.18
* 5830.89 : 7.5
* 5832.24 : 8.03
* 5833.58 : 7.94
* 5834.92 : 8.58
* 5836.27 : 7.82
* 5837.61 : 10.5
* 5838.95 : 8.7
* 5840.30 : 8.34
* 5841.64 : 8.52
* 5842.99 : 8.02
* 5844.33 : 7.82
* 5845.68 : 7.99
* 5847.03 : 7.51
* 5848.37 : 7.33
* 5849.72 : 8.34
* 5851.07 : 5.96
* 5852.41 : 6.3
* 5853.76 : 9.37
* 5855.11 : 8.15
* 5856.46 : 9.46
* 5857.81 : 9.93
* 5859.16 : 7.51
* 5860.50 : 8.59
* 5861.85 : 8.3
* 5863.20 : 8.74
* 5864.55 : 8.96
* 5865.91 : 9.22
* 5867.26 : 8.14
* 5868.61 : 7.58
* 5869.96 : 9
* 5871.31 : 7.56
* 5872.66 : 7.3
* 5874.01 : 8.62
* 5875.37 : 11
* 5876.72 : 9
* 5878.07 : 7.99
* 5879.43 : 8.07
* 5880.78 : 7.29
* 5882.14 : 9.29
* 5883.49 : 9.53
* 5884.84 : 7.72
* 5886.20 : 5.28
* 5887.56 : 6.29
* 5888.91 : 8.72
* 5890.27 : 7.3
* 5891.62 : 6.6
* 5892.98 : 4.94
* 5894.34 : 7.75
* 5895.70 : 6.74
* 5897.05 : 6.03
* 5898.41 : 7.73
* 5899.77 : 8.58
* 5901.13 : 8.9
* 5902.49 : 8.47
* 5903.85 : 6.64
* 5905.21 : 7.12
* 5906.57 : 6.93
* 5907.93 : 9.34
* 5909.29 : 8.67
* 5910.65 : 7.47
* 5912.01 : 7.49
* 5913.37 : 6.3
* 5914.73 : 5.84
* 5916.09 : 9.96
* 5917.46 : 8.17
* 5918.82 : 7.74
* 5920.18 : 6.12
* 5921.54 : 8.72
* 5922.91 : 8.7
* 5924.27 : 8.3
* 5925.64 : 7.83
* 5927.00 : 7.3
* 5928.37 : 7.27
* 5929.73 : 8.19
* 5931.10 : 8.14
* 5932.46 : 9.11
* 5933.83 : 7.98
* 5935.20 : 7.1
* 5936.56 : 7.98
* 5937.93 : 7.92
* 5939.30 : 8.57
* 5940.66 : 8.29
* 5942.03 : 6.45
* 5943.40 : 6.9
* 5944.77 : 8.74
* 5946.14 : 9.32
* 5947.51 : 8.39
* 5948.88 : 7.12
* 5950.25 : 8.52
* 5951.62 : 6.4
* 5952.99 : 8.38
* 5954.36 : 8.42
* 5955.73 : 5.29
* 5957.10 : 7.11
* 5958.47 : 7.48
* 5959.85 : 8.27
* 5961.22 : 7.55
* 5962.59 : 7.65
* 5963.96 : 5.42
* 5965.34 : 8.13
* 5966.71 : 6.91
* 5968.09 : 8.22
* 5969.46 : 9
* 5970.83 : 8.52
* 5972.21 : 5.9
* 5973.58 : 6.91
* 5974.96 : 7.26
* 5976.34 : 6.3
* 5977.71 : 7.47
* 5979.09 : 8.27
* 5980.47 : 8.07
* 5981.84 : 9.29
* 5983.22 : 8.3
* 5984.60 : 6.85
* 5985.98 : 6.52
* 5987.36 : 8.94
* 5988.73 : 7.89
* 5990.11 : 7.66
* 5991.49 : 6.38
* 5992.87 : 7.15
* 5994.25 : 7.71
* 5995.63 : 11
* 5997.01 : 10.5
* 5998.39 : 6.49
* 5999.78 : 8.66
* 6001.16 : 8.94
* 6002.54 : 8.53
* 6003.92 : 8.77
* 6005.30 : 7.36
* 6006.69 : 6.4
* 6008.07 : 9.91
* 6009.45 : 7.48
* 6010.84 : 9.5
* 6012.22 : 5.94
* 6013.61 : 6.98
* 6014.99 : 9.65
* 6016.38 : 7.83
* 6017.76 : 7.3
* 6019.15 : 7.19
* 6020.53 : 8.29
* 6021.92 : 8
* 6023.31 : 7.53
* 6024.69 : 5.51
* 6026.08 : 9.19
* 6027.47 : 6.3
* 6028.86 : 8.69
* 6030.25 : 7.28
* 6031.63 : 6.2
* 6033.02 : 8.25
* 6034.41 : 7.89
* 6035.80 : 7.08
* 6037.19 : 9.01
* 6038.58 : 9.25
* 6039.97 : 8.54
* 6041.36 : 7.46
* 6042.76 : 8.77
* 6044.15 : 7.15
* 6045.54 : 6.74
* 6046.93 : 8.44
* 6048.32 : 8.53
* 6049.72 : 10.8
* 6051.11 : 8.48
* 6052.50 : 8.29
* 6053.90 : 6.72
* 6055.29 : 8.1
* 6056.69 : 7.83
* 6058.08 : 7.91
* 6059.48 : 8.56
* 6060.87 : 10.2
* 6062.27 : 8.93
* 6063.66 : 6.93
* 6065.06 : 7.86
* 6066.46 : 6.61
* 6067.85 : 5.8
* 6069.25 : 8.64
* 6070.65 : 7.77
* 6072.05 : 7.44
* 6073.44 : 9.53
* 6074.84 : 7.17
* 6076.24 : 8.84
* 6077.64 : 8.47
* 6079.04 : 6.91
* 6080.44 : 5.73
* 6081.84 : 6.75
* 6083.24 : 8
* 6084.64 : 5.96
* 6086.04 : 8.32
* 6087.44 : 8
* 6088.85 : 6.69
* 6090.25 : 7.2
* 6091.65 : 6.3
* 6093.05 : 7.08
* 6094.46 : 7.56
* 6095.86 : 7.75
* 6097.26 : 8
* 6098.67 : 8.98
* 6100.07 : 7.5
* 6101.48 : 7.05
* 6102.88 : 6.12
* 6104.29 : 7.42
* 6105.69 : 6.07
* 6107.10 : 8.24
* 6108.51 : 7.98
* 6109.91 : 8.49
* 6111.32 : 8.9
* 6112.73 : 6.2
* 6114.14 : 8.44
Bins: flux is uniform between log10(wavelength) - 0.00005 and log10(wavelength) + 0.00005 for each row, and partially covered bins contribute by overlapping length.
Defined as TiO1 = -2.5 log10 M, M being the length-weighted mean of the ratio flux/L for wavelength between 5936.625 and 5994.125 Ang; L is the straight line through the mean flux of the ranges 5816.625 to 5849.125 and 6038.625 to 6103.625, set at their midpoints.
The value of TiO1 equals 0.05 mag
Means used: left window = 8.31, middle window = 7.62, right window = 7.76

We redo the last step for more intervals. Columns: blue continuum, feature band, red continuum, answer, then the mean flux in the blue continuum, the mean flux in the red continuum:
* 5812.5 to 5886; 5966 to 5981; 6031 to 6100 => 0.072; 8.33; 7.82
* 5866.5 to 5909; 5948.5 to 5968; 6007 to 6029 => 0.062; 7.8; 7.78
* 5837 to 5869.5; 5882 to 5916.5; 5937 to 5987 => 0.075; 8.3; 7.62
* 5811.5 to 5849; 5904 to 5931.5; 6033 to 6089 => 0.058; 8.34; 7.92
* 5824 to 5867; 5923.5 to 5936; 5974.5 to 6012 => 0.030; 8.28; 8.04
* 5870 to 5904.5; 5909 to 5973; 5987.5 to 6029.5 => 0.018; 7.76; 7.97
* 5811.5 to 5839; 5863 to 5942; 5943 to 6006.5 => 0.034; 8.47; 7.79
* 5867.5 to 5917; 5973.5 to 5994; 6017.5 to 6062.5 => 0.048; 7.76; 8.01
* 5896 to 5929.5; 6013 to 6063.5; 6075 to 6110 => -0.073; 7.73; 7.39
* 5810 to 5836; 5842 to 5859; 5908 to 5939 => 0.029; 8.36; 7.87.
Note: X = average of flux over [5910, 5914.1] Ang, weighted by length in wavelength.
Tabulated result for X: 7.08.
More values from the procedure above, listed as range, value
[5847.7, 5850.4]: 7.82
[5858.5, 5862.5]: 8.15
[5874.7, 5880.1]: 9.01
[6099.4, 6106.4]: 6.83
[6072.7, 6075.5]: 8.37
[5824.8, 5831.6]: 8.5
